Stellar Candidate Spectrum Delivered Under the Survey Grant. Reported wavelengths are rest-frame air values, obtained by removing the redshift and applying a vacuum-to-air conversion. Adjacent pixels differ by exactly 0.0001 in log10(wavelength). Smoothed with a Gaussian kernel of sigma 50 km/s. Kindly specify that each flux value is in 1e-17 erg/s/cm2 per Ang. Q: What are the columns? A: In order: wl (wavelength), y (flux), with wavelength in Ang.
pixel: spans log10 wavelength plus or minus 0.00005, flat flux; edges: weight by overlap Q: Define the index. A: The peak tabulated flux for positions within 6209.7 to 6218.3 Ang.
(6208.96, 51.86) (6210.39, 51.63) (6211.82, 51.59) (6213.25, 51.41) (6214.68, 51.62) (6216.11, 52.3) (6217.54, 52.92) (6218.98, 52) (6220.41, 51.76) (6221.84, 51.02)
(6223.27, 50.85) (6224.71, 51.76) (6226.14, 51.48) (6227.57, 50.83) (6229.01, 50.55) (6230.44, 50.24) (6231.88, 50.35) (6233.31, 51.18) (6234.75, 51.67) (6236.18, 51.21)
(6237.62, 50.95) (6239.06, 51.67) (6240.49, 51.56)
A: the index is 52.92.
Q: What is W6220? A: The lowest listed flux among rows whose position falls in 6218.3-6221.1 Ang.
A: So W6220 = 51.76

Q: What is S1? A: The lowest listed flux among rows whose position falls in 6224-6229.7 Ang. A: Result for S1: 50.55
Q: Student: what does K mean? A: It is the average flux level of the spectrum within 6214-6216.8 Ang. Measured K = 52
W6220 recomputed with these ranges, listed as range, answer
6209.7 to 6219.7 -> 51.41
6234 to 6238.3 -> 50.95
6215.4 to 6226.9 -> 50.85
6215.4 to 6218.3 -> 52.3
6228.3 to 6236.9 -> 50.24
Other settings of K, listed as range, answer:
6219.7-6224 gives 51.2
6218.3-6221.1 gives 51.9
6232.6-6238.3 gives 51.2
